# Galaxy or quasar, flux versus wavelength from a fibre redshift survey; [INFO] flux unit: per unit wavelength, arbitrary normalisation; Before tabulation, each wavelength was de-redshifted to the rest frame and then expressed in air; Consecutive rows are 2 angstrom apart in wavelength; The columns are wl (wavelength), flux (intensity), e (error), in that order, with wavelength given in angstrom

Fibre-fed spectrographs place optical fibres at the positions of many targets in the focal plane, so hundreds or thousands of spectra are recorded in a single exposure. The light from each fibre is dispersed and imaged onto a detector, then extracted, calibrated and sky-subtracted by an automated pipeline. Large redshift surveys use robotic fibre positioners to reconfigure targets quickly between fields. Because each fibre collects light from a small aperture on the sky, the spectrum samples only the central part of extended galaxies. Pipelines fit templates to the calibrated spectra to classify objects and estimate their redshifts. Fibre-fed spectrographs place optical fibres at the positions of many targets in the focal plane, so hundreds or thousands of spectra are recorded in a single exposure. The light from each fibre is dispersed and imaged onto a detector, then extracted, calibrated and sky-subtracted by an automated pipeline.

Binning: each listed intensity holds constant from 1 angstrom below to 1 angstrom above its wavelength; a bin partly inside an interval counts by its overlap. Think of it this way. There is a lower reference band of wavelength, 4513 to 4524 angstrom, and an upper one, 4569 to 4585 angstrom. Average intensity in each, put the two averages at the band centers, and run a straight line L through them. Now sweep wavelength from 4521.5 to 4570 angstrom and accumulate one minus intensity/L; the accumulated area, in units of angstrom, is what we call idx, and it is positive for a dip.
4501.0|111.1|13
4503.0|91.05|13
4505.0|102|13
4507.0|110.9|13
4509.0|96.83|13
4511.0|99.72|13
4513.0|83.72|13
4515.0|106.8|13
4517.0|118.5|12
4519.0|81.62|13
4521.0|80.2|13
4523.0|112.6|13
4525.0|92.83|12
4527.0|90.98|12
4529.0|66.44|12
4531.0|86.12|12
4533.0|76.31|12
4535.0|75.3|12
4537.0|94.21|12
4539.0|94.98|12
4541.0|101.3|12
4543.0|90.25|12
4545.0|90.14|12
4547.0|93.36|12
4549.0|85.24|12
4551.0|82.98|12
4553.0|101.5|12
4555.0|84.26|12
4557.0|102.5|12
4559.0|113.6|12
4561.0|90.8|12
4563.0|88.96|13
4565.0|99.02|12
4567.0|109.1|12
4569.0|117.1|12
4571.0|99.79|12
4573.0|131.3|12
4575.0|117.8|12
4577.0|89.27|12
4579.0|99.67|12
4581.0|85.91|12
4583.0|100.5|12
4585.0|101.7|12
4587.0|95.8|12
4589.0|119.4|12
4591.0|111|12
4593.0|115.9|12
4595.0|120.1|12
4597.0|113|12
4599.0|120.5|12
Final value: 3.8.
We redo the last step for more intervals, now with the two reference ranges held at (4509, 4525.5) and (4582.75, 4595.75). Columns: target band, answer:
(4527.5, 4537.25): 2.0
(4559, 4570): 0.3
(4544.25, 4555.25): 1.4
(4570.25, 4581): 0.1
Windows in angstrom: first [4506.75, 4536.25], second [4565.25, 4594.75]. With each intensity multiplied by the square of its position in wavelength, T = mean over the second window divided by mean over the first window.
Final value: 1.20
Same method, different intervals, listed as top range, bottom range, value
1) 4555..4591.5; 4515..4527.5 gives 1.09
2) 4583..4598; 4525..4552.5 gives 1.29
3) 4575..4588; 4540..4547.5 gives 1.05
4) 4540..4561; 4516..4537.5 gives 1.08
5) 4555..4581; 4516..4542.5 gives 1.17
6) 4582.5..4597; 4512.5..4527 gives 1.17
